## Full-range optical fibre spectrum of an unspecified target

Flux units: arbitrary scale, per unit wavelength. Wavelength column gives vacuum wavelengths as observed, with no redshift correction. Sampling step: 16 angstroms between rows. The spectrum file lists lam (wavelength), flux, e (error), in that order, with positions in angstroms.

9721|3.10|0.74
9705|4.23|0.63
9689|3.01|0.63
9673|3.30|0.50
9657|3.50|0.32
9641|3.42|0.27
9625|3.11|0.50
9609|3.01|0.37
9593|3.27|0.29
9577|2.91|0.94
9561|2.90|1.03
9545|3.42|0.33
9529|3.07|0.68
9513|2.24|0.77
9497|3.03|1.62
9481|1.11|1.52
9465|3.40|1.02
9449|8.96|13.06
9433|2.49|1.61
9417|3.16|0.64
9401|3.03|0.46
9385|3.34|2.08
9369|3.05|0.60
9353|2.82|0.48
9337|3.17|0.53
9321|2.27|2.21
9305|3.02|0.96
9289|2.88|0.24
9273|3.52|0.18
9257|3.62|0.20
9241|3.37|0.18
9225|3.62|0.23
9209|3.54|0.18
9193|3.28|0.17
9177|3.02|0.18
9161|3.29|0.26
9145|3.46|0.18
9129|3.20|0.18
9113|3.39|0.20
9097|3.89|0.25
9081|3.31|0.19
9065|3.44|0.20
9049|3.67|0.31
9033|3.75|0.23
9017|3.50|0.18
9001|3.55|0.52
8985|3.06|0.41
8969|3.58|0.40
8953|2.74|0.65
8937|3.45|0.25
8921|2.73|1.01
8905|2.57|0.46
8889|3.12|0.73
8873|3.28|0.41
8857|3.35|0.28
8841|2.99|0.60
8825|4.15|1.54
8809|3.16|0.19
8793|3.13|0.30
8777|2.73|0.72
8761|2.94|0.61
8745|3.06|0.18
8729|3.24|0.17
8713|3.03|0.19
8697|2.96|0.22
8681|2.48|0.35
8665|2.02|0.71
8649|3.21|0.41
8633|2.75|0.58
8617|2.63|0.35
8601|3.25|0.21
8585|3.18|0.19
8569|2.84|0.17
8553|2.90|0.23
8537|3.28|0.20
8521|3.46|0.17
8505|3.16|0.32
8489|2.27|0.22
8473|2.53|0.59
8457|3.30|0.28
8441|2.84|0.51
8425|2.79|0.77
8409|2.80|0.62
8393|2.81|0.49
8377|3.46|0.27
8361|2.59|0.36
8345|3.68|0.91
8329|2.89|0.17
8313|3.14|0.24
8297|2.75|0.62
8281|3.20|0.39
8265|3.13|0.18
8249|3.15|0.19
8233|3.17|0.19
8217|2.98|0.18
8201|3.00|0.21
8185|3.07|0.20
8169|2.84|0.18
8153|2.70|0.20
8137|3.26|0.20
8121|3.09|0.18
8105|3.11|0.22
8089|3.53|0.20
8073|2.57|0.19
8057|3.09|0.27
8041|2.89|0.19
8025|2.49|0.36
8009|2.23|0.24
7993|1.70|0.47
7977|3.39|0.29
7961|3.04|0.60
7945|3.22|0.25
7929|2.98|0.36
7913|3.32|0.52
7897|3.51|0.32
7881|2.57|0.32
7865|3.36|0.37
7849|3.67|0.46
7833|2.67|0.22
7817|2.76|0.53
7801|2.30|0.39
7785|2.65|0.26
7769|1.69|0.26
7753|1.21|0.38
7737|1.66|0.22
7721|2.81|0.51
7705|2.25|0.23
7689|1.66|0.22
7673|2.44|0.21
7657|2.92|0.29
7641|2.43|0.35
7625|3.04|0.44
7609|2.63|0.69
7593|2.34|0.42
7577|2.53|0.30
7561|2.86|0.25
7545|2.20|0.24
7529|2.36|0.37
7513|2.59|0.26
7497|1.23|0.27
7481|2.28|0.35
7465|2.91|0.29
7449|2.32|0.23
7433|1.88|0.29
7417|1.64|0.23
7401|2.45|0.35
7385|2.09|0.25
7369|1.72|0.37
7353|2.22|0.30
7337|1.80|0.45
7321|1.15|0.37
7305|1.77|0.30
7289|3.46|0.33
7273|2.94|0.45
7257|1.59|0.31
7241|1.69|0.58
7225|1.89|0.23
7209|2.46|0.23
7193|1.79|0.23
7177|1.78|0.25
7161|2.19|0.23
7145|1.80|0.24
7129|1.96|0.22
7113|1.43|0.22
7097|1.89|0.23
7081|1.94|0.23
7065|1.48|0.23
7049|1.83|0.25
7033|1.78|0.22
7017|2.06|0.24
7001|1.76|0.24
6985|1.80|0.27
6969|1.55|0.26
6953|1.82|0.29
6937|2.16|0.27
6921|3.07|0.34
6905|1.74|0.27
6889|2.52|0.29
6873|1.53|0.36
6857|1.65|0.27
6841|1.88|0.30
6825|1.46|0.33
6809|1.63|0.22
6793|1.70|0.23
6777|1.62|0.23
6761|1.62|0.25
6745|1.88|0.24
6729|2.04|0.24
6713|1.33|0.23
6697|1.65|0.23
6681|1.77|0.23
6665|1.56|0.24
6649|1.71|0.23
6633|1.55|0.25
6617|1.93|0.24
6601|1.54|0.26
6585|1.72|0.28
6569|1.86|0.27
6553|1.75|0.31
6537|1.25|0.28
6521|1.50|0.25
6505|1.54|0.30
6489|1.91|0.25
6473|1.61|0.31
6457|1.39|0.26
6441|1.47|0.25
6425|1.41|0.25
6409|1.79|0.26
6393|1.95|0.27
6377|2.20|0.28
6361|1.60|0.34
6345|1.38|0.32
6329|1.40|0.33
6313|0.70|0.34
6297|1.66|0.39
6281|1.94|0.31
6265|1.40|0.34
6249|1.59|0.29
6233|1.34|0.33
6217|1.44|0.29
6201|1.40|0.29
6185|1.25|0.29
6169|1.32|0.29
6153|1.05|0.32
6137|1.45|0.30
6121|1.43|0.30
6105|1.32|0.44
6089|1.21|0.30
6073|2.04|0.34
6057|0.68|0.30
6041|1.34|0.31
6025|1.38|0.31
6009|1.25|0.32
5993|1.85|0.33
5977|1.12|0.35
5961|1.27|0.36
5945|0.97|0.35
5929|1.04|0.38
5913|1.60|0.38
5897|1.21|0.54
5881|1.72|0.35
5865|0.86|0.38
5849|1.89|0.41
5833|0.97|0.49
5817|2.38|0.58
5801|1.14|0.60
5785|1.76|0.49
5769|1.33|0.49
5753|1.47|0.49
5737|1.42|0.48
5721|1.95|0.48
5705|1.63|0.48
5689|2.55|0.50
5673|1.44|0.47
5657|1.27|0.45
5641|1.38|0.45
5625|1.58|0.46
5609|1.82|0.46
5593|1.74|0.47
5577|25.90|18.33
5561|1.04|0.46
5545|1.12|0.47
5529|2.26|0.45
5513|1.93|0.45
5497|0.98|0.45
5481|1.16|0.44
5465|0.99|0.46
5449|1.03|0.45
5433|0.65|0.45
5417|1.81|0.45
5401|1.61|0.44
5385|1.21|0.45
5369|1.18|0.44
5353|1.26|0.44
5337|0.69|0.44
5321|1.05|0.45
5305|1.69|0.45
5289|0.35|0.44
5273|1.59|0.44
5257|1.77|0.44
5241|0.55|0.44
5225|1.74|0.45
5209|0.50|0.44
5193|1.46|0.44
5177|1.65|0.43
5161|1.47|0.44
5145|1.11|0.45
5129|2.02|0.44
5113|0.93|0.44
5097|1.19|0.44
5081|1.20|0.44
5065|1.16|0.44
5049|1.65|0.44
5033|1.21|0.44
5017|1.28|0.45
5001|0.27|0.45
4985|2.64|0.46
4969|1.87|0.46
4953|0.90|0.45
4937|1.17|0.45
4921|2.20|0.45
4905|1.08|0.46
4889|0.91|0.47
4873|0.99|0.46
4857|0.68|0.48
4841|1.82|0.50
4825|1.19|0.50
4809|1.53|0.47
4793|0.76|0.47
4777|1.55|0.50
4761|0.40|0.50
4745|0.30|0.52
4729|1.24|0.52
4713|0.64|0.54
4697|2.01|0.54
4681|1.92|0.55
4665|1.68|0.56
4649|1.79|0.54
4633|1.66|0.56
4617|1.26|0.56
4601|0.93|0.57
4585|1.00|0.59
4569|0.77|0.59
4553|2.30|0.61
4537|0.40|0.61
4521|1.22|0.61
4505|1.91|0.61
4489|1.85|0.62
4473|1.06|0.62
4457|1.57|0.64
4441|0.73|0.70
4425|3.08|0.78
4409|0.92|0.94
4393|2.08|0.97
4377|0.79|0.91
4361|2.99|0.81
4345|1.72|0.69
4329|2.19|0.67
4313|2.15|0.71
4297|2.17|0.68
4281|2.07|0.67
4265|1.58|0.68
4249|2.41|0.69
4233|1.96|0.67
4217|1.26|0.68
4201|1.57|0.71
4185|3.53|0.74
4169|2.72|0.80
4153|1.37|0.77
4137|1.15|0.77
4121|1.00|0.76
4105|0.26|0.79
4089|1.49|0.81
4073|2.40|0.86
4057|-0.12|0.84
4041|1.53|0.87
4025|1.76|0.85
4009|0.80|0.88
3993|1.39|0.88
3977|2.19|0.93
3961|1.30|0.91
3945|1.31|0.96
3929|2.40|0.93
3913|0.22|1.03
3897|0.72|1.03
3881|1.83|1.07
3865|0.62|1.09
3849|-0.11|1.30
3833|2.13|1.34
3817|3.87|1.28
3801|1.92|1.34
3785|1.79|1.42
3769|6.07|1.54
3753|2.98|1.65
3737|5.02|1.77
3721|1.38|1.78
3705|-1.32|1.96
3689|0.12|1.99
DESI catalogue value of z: 0.953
